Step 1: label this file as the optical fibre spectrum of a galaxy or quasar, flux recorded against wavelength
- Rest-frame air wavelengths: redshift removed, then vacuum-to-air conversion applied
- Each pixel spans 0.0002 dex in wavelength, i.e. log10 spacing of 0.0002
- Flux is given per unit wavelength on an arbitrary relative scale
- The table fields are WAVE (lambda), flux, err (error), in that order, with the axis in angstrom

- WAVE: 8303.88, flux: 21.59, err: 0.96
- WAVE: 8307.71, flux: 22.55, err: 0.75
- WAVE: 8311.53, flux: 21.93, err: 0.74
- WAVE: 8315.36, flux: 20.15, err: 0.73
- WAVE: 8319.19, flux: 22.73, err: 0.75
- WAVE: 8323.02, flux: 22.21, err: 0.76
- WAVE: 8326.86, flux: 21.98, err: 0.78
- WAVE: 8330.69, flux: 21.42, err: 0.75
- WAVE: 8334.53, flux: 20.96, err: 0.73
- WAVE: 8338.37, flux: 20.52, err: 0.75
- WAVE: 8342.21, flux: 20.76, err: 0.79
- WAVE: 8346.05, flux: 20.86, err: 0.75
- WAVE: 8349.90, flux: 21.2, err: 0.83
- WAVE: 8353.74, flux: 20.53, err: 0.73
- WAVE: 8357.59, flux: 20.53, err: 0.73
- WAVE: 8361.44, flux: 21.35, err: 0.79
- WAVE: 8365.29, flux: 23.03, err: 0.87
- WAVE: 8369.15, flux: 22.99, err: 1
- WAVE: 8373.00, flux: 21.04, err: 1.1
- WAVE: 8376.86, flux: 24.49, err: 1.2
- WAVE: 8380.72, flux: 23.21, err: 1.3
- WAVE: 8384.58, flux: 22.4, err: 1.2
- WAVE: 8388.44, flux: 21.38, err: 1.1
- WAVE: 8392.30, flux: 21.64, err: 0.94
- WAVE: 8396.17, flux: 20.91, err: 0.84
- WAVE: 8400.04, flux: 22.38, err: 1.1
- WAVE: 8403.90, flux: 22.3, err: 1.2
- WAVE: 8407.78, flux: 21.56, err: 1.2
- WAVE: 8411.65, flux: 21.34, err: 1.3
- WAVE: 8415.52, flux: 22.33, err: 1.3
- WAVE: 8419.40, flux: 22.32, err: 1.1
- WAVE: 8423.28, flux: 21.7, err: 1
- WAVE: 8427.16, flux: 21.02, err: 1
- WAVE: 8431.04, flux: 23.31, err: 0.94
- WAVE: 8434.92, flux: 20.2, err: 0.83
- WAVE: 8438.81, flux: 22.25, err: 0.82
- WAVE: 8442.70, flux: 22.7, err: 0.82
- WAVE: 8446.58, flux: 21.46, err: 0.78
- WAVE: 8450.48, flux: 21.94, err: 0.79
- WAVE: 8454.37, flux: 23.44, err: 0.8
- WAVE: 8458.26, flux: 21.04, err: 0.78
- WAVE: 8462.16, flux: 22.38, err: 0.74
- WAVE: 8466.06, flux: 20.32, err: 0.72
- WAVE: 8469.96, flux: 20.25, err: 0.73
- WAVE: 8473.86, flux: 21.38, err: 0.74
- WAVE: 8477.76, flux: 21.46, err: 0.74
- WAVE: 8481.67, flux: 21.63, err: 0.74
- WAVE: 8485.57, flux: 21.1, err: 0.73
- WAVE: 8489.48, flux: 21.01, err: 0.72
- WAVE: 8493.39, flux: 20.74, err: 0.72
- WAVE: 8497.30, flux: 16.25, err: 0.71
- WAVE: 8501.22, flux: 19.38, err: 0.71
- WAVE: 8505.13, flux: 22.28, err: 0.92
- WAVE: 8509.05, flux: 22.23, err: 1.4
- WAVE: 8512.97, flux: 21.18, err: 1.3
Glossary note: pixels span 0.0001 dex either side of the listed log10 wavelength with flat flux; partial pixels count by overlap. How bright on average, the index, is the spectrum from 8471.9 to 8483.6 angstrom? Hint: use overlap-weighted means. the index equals 21.5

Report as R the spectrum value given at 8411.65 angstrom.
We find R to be 21.34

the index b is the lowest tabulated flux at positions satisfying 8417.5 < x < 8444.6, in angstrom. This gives 20.2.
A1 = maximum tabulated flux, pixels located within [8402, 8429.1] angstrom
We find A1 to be 22.33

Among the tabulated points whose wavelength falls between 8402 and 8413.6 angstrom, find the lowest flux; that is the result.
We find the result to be 21.34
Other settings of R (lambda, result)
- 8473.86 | 21.38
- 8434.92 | 20.2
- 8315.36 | 20.15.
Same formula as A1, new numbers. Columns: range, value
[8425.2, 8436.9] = 23.31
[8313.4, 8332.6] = 22.73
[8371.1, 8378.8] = 24.49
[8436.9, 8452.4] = 22.7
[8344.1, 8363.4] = 21.35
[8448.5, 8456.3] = 23.44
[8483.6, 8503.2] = 21.1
